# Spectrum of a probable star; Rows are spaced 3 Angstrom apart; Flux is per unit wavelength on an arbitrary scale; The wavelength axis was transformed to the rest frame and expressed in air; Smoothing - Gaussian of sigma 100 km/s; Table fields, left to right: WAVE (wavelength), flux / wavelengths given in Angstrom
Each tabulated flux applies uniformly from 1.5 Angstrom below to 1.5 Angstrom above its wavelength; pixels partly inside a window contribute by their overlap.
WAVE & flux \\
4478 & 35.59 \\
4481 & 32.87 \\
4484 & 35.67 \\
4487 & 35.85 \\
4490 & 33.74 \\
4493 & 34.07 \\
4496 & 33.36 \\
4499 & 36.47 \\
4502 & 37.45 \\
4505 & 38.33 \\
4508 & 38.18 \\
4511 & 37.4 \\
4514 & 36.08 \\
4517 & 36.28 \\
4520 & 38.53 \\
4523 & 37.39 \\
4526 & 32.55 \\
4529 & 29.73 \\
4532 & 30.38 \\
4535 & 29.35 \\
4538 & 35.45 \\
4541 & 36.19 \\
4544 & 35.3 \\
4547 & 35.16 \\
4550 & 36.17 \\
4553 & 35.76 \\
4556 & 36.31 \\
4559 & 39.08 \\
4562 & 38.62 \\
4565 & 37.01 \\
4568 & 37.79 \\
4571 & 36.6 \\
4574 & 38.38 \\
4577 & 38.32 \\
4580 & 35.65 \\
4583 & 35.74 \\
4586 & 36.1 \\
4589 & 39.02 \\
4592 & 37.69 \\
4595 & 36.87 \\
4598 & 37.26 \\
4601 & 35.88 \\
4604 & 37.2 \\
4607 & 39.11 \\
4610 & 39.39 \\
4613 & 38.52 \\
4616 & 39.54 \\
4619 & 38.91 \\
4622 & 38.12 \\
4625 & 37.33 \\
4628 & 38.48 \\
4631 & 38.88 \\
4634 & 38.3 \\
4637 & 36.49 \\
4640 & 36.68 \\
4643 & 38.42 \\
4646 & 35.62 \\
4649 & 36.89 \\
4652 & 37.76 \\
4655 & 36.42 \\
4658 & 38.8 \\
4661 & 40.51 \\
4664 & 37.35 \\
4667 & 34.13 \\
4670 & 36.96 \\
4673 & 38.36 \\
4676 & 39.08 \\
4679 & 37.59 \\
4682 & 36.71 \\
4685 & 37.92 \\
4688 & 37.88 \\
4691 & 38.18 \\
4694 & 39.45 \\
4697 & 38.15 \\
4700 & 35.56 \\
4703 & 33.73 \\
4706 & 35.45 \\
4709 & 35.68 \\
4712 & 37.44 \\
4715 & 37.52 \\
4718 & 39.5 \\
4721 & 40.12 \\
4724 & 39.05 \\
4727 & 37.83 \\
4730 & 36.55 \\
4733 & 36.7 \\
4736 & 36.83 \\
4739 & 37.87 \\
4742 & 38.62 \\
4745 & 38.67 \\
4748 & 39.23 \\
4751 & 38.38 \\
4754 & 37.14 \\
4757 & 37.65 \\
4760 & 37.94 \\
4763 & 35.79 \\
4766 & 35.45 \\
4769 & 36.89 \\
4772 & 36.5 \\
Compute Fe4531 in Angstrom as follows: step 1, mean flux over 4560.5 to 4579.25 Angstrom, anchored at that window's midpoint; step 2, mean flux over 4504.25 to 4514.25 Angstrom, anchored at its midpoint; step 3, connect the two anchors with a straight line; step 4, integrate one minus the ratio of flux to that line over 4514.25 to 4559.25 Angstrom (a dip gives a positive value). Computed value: 3.4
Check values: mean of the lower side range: 37.6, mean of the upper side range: 37.7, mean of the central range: 34.8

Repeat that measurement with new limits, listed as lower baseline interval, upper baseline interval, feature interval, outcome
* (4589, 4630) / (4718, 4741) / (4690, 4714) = 0.82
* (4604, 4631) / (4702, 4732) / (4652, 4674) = 0.30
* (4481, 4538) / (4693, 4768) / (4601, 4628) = -1.65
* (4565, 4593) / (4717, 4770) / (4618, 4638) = -0.37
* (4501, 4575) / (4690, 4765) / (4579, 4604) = -0.29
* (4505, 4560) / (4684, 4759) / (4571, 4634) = -2.79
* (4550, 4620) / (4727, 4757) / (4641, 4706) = 0.56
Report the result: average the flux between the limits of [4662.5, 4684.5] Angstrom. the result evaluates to 37.2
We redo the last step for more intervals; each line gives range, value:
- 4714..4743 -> 38.1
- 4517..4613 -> 36.3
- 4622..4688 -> 37.6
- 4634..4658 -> 37.1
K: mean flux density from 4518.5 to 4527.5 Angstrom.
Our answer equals 36.2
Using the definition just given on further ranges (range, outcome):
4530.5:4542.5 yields 32.8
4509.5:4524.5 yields 37.1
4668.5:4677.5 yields 38.1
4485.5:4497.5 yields 34.3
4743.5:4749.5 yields 38.9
